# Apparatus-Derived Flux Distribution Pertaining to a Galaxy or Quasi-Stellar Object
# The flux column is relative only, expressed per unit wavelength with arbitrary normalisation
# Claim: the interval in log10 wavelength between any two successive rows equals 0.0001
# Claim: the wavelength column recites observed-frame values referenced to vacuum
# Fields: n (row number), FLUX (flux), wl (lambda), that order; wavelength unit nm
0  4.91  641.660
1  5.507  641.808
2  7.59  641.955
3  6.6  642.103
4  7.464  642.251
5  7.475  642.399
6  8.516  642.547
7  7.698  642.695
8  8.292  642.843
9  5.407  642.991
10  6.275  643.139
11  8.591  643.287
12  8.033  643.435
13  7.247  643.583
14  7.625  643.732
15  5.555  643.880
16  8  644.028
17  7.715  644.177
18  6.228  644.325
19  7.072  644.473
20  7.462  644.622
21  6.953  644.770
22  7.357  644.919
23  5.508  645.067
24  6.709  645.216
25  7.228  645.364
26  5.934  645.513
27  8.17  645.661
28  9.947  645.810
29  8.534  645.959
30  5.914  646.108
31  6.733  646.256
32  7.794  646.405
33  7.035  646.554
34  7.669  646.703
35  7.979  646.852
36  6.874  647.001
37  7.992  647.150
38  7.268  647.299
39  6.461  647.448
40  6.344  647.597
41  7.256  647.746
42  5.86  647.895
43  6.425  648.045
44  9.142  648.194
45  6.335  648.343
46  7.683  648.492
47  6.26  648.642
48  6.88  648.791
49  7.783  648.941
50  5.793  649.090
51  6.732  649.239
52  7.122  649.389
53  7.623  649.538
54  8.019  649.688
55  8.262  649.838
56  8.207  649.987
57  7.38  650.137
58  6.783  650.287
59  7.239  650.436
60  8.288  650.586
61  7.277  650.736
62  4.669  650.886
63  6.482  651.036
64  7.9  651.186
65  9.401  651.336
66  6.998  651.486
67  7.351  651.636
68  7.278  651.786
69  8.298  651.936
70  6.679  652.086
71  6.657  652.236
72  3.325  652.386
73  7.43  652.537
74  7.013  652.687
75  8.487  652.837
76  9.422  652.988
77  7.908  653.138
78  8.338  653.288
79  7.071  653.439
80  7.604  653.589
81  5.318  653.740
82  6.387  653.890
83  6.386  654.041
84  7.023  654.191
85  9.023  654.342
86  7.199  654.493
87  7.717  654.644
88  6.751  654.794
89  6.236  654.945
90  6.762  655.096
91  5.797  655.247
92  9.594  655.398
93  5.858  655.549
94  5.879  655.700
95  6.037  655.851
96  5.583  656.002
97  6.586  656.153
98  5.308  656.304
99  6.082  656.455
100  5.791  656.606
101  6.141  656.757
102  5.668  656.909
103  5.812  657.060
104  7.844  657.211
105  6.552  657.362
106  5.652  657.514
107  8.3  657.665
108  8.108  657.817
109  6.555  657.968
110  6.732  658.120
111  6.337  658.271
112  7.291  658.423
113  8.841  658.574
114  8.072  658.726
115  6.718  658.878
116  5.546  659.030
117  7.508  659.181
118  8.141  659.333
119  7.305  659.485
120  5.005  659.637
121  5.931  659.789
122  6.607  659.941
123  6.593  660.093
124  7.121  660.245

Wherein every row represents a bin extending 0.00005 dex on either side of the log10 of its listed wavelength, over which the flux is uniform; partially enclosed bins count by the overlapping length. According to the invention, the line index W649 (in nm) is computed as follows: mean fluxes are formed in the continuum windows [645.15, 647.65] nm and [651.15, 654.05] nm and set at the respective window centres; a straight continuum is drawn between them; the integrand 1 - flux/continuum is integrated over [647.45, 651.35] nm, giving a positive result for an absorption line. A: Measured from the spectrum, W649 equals 0.08 nm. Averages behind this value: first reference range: 7.34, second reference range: 7.27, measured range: 7.15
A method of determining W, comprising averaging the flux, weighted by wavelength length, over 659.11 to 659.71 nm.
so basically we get 6.99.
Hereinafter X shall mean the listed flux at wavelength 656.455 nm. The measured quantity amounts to 6.082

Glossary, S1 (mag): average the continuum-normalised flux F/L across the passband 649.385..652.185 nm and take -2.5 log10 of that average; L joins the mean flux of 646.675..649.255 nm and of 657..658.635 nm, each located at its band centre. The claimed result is -0.06 mag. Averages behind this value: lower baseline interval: 7.04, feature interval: 7.44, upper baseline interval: 7.09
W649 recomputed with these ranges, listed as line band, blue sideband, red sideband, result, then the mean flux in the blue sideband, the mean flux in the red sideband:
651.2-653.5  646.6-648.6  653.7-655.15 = -0.15 nm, 7.16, 6.92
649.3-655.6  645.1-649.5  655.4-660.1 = -0.32 nm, 7.16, 6.64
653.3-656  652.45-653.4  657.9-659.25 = 0.30 nm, 8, 7.07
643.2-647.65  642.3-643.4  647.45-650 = 0.04 nm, 7.49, 7.12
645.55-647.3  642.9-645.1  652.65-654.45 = -0.12 nm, 7.04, 7.5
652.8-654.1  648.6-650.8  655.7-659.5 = -0.07 nm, 7.33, 6.72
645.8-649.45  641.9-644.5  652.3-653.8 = 0.06 nm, 7.3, 7.2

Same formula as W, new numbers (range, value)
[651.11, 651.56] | 8.1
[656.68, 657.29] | 6.37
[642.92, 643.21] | 5.84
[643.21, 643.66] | 7.94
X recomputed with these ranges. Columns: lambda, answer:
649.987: 8.207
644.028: 8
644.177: 7.715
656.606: 5.791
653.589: 7.604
